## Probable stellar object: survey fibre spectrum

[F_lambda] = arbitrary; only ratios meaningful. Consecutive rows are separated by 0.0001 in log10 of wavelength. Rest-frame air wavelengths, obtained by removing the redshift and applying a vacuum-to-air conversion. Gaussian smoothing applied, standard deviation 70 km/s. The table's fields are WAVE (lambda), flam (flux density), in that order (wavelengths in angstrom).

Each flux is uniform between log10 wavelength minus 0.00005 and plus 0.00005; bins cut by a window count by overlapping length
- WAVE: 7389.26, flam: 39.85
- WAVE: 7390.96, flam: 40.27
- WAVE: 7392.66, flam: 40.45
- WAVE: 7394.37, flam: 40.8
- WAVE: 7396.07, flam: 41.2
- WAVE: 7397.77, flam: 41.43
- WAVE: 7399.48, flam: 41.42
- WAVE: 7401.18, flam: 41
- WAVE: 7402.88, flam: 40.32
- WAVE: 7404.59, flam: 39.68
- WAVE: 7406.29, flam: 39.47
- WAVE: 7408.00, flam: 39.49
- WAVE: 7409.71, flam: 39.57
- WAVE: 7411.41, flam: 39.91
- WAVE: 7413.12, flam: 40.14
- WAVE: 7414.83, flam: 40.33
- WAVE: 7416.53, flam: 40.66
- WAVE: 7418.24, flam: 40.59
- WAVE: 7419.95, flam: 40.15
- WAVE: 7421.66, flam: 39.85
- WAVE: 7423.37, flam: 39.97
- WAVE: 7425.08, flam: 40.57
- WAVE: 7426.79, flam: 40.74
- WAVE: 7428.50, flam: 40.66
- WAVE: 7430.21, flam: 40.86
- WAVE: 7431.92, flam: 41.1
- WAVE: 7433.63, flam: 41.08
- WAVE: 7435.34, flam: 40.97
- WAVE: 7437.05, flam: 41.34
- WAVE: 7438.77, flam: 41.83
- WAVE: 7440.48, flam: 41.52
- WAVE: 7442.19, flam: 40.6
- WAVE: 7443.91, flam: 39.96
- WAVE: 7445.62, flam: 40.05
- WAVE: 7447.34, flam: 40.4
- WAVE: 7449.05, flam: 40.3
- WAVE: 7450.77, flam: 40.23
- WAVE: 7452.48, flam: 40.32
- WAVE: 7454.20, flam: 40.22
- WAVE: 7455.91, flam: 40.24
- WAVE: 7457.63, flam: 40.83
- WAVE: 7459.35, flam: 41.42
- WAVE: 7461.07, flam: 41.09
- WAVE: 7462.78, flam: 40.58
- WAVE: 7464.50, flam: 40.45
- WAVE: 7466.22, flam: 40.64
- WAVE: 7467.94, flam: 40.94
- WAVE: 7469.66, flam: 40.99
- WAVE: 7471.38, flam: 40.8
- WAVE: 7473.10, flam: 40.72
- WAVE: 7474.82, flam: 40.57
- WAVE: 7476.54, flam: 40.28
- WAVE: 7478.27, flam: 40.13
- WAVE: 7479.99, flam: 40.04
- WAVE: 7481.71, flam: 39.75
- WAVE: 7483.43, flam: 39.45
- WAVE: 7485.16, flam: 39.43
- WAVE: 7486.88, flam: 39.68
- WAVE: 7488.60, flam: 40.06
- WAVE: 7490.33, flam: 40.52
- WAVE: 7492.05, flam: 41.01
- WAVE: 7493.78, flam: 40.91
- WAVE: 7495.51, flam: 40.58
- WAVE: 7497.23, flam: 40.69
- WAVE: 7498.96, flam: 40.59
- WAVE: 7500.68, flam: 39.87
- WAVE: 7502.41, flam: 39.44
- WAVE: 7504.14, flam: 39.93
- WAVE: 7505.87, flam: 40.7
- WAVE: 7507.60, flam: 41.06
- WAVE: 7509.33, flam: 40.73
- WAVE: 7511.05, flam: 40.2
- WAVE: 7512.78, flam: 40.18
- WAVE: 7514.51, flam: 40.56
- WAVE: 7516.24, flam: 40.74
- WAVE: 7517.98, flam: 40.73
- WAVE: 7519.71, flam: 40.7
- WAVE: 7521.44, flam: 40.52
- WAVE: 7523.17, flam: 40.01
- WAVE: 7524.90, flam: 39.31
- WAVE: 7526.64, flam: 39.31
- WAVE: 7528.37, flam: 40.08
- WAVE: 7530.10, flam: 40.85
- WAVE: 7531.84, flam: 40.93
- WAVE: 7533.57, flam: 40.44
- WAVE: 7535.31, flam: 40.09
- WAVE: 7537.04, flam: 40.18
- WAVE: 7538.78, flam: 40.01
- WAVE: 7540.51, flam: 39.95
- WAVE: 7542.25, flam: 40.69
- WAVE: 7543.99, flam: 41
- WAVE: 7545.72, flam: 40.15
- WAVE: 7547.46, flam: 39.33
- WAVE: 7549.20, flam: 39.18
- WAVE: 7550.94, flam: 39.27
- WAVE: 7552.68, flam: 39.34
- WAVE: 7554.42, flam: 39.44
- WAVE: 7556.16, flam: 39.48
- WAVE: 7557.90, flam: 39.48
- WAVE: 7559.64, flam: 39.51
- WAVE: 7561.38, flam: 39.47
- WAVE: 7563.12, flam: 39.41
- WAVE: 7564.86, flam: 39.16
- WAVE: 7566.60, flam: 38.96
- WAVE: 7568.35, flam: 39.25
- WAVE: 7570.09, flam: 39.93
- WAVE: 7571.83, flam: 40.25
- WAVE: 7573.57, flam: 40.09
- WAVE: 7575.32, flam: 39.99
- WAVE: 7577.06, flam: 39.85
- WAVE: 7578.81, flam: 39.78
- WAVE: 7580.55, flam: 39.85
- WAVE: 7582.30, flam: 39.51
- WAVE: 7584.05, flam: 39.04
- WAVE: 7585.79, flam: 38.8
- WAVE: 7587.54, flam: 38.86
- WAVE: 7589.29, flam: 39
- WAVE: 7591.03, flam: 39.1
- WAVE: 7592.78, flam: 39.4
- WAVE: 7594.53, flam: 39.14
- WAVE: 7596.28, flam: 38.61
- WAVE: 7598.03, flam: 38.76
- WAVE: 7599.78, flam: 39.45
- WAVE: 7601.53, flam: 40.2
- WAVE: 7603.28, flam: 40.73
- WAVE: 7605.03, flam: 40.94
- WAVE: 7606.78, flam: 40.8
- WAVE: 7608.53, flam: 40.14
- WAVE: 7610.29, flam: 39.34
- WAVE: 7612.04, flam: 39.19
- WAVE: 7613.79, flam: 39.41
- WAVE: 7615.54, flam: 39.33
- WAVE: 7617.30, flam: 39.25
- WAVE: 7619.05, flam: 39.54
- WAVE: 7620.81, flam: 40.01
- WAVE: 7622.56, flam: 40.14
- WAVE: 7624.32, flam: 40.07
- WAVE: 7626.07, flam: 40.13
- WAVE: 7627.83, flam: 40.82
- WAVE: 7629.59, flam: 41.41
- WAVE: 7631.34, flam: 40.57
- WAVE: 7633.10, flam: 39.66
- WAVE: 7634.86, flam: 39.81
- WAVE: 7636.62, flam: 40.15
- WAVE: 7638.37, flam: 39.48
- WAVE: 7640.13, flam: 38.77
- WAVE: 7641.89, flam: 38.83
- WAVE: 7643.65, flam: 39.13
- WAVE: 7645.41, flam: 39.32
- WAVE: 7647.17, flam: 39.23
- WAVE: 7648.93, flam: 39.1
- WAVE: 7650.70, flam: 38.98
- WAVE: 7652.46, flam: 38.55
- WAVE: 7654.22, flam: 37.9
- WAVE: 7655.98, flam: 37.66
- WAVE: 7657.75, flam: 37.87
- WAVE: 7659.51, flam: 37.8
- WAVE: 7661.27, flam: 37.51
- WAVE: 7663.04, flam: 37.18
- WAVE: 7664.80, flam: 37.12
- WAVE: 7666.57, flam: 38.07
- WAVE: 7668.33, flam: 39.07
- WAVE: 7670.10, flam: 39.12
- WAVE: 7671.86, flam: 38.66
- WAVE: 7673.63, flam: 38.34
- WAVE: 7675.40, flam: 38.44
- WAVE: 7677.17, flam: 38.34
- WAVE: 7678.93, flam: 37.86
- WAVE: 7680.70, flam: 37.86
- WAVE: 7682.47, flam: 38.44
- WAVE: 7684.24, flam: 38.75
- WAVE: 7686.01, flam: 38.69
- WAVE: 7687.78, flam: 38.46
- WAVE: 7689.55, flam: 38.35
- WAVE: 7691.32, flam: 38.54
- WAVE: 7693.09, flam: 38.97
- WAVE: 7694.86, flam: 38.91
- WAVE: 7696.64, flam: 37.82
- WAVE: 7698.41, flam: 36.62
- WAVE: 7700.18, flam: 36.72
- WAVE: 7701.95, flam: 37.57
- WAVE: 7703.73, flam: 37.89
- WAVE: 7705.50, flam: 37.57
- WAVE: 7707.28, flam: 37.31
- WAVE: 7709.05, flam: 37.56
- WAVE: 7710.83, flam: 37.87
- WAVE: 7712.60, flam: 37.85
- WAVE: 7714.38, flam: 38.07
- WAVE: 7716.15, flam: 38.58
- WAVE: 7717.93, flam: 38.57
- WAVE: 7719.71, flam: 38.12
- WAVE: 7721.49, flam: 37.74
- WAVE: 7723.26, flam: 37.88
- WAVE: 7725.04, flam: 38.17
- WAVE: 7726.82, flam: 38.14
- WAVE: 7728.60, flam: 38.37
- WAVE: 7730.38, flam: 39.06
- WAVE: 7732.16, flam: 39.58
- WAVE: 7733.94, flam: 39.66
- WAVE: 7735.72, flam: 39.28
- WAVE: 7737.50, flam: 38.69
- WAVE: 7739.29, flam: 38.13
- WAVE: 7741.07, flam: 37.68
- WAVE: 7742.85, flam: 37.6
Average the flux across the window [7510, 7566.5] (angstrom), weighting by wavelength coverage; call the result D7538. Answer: 40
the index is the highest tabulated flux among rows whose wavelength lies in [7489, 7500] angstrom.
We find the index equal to 41.01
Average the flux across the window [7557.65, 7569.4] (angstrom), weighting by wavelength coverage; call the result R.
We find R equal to 39.3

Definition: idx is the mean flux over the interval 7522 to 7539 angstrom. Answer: 40.1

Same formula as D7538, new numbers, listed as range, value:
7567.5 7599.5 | 39.4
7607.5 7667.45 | 39.2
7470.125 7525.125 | 40.3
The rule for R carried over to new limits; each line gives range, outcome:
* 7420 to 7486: 40.5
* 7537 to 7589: 39.6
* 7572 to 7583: 39.9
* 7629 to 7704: 38.5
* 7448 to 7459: 40.4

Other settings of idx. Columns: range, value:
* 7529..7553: 40.1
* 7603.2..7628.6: 40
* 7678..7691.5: 38.4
